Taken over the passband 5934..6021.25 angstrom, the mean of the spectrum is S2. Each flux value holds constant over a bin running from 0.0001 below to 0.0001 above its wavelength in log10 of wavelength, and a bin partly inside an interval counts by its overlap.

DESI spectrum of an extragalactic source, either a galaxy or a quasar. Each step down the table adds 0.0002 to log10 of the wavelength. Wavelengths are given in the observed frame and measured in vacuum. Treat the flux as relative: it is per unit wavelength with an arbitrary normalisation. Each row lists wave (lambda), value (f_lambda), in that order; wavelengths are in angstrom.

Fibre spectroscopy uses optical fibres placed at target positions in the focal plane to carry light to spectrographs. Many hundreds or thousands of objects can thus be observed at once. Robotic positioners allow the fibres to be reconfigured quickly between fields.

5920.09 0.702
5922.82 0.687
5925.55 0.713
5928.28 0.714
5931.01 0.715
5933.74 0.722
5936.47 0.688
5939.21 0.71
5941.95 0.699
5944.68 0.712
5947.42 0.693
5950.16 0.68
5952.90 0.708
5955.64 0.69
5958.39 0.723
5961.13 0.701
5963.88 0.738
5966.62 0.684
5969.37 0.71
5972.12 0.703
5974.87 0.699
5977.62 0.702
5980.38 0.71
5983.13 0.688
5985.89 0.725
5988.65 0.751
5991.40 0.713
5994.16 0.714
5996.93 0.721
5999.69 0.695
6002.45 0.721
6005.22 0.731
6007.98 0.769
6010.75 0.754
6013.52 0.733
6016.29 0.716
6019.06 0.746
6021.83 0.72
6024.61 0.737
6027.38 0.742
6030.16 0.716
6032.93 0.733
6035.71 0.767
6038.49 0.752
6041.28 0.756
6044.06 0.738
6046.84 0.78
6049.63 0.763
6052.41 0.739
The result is 0.714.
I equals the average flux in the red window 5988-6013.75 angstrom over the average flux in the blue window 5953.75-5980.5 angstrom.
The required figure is 1.03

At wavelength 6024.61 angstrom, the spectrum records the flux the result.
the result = 0.737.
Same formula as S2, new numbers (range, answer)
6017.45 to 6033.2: 0.732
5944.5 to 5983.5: 0.703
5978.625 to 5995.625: 0.716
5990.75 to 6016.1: 0.728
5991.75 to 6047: 0.736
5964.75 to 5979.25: 0.701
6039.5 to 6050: 0.758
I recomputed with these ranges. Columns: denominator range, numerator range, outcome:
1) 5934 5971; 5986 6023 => 1.04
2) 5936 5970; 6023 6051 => 1.06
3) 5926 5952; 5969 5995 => 1.01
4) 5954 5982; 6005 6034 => 1.04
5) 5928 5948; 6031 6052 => 1.07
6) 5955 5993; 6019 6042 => 1.04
